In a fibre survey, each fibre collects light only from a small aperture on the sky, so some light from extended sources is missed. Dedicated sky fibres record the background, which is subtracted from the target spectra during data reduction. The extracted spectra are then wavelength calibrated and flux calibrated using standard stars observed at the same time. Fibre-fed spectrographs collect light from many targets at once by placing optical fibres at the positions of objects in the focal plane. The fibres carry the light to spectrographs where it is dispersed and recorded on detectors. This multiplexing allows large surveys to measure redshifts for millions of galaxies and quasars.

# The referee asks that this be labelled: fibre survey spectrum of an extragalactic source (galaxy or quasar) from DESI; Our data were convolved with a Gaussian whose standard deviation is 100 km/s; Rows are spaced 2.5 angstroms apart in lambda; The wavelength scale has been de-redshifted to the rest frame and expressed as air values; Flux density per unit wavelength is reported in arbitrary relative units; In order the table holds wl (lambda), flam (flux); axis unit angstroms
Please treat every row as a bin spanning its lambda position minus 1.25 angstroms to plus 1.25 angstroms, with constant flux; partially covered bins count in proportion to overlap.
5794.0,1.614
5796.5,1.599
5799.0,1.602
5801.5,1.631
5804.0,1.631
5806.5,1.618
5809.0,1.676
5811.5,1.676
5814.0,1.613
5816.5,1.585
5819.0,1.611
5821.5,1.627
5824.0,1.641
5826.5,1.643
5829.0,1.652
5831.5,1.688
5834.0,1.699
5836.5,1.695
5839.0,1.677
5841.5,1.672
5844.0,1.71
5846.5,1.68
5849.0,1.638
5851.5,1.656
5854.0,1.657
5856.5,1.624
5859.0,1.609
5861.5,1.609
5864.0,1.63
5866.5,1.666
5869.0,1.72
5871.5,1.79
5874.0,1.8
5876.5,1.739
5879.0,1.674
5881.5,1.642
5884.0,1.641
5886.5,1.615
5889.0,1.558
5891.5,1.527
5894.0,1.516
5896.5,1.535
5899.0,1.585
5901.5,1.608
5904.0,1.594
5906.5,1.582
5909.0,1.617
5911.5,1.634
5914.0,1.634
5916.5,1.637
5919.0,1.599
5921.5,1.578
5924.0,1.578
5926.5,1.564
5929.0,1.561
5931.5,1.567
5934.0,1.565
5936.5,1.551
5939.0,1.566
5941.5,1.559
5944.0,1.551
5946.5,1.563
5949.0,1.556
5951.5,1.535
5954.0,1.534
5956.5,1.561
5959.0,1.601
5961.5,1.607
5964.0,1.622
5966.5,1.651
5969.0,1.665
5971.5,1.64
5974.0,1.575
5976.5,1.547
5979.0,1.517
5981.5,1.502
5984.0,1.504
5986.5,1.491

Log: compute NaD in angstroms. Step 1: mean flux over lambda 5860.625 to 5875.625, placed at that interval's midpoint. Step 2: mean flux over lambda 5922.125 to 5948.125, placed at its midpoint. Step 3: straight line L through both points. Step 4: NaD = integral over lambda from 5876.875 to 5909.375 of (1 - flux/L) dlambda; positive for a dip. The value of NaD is 1.1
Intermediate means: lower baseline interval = 1.71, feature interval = 1.6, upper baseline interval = 1.56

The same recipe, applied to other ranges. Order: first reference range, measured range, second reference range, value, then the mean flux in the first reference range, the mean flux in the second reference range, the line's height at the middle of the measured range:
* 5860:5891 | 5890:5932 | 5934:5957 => 0.7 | 1.67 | 1.55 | 1.61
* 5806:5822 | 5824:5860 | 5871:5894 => -0.5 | 1.63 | 1.65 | 1.64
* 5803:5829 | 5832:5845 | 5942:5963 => -0.5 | 1.63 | 1.56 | 1.62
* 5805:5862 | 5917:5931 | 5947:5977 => 0.3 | 1.65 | 1.59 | 1.61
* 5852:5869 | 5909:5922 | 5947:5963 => -0.2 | 1.64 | 1.57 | 1.6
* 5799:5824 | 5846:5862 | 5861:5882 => 0.4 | 1.63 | 1.7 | 1.68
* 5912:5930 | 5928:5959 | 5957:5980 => 0.8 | 1.6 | 1.6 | 1.6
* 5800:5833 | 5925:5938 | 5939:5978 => 0.3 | 1.64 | 1.58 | 1.59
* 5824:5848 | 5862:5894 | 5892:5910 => -1.0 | 1.68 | 1.57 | 1.61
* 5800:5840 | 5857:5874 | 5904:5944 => -0.6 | 1.65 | 1.59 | 1.62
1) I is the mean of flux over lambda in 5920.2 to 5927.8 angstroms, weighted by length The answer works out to 1.57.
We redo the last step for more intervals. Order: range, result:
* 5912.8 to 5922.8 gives 1.61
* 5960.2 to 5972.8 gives 1.64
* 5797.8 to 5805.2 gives 1.62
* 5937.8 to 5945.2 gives 1.56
